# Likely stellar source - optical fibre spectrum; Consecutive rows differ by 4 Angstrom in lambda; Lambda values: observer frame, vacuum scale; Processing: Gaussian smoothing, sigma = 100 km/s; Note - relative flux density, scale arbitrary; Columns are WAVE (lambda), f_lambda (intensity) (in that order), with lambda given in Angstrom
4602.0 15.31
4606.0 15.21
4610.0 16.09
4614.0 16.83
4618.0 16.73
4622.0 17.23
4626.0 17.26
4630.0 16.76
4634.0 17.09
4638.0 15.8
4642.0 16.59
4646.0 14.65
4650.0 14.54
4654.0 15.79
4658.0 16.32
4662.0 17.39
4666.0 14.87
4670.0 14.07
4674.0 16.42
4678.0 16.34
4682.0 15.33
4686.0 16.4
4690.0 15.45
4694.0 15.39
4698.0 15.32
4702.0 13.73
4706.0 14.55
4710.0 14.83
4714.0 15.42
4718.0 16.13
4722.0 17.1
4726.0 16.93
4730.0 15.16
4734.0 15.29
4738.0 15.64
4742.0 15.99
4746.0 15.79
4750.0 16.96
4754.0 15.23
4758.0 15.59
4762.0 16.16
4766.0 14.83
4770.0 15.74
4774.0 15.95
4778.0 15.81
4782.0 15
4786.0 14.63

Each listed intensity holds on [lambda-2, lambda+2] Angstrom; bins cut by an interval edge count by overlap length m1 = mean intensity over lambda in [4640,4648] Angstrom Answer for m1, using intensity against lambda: 15.6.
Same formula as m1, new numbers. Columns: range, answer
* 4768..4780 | 15.8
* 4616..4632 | 17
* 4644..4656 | 15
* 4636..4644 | 16.2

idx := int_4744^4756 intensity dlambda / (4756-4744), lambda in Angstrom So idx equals 16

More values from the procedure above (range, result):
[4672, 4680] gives 16.4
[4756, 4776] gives 15.7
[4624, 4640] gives 16.7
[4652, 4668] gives 16.1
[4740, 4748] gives 15.9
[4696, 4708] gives 14.5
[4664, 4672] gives 14.5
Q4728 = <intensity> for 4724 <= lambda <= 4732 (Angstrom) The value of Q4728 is 16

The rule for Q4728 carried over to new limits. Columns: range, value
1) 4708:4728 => 16.1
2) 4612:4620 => 16.8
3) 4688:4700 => 15.4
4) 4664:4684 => 15.4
